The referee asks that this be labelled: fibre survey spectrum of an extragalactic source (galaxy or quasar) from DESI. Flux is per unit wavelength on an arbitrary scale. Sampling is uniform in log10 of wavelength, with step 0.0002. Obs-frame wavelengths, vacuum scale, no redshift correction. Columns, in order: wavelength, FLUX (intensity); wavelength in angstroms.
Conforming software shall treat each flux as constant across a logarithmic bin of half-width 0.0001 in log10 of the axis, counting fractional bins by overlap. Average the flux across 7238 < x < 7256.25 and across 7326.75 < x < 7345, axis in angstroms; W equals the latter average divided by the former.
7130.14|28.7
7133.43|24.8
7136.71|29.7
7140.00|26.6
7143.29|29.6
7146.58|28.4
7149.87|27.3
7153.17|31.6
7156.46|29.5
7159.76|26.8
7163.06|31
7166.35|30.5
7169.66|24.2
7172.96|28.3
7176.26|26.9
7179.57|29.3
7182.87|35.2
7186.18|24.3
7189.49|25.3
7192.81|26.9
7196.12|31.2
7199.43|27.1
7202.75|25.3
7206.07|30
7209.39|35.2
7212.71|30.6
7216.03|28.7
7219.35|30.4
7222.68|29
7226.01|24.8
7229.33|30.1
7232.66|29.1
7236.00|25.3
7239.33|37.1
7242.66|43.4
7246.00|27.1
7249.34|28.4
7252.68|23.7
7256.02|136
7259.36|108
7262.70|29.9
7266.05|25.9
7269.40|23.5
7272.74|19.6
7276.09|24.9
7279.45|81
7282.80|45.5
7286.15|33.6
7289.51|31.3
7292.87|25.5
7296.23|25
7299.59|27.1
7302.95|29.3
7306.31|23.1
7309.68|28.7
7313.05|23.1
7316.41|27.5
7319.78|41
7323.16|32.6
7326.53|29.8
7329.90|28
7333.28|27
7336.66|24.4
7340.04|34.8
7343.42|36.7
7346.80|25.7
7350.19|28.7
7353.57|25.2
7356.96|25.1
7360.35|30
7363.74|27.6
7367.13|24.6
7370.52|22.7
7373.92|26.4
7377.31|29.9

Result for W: 0.7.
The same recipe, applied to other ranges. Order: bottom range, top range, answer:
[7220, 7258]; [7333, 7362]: 0.72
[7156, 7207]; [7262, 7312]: 1.12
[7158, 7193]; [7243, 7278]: 1.60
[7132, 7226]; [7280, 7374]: 1.03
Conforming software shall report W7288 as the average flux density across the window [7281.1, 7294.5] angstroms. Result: 34.1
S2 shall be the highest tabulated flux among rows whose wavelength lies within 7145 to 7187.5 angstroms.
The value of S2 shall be 35.2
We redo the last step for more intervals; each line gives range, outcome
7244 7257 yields 136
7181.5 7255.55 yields 43.4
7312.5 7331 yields 41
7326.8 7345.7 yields 36.7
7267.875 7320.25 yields 81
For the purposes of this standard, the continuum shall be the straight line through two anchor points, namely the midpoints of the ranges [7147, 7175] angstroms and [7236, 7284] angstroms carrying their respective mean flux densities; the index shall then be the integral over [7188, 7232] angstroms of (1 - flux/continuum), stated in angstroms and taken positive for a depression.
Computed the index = 9.8 angstroms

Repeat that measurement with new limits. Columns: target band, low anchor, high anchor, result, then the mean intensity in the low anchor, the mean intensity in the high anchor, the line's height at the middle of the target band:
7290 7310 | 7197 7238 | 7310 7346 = 2.2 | 28.9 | 30.3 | 30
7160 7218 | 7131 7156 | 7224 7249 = 1.5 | 28.4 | 30.8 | 29.6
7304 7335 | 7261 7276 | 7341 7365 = -2.1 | 24.9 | 28.6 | 27.2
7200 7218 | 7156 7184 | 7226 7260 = 3.9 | 29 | 45.9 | 38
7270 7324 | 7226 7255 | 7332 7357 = -3.1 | 32.6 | 28.7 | 30.5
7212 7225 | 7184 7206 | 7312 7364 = -0.9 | 27.1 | 29.3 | 27.5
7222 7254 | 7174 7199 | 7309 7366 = -1.4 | 28.4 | 29.1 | 28.6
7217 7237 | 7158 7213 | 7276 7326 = 1.4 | 28.7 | 33.5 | 30.4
